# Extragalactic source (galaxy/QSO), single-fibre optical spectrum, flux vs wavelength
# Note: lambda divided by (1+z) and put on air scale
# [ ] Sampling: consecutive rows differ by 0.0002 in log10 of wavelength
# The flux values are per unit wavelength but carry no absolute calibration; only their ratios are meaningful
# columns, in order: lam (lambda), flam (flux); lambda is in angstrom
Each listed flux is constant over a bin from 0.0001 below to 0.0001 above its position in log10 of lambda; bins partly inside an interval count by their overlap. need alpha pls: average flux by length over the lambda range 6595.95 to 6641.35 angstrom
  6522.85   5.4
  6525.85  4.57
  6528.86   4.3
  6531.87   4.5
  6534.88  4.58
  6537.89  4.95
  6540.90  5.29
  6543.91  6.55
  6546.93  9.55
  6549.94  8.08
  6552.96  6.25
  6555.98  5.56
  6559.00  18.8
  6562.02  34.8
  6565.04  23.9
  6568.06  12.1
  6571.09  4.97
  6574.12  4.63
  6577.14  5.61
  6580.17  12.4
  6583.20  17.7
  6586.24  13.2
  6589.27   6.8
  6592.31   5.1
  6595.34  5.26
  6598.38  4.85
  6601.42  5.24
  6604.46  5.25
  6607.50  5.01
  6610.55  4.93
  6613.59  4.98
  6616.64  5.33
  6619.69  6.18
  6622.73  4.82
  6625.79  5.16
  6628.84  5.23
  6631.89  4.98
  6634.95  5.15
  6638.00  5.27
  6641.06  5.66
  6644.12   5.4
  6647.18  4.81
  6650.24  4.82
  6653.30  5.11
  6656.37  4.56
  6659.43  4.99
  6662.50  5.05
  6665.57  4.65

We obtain 5.19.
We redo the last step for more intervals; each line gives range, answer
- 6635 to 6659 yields 5.09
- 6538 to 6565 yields 12.2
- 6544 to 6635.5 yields 8.72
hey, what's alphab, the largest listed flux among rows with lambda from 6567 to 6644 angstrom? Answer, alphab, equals 17.7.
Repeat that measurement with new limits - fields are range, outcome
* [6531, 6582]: 34.8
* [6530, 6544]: 6.55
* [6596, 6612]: 5.25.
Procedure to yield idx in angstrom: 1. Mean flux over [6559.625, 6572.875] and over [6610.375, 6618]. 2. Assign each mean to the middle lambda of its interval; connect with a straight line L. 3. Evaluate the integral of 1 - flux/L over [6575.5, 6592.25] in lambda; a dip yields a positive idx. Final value 3.8 angstrom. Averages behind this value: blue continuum 18.6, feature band 10.6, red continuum 5.1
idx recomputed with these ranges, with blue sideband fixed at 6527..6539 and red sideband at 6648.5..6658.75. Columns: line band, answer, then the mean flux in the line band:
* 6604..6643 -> -3.7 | 5.23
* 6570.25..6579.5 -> -2.1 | 5.75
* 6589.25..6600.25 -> -1.4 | 5.32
